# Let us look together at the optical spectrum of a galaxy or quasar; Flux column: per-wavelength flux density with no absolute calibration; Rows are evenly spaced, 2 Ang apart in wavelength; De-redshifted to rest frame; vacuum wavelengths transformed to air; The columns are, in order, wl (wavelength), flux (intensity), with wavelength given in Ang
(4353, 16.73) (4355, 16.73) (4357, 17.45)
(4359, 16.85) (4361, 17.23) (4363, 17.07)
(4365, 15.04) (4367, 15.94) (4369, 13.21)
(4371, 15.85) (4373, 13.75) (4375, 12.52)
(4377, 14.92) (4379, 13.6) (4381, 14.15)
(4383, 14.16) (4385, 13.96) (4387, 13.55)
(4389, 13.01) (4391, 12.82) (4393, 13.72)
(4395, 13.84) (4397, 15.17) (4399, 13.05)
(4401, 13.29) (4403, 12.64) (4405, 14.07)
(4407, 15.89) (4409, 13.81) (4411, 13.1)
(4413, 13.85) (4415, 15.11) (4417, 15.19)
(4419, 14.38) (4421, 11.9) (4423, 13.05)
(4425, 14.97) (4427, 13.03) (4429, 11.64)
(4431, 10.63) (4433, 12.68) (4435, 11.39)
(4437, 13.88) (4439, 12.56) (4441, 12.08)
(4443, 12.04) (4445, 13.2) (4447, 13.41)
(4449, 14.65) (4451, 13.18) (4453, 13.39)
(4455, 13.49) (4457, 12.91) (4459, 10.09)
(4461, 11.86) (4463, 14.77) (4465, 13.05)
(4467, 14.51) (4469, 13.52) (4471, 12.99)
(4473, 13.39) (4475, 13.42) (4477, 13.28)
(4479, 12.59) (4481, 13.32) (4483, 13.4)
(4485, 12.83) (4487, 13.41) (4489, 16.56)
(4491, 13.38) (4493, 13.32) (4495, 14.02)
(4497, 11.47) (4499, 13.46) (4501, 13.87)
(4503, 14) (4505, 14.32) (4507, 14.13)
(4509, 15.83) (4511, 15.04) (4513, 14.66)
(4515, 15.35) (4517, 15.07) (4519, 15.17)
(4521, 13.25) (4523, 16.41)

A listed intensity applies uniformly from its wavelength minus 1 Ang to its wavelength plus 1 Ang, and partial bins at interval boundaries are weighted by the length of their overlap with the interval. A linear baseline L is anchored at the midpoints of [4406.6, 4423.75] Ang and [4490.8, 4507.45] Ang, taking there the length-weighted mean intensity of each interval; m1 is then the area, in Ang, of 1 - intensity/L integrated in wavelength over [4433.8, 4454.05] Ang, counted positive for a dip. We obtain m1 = 1.2 Ang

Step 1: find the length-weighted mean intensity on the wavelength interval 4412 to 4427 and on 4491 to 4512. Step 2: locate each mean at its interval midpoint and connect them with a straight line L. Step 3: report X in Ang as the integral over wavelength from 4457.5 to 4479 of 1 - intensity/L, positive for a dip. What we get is 1.37 Ang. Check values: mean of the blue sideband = 14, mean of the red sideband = 13.9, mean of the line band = 13.1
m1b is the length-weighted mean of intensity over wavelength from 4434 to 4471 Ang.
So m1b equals 13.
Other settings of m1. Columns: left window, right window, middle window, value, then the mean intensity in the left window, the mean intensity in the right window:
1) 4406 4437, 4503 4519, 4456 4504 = 3.5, 13.4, 14.9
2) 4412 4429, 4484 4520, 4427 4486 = 4.6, 13.8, 14.2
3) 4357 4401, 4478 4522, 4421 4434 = 1.5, 14.5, 14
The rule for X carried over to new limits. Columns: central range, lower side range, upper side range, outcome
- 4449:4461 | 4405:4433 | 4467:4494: 0.73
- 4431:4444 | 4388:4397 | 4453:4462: 0.35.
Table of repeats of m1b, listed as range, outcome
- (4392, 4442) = 13.4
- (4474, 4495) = 13.6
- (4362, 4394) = 14.2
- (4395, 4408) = 14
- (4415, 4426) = 14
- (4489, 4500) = 13.4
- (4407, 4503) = 13.3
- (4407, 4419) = 14.4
